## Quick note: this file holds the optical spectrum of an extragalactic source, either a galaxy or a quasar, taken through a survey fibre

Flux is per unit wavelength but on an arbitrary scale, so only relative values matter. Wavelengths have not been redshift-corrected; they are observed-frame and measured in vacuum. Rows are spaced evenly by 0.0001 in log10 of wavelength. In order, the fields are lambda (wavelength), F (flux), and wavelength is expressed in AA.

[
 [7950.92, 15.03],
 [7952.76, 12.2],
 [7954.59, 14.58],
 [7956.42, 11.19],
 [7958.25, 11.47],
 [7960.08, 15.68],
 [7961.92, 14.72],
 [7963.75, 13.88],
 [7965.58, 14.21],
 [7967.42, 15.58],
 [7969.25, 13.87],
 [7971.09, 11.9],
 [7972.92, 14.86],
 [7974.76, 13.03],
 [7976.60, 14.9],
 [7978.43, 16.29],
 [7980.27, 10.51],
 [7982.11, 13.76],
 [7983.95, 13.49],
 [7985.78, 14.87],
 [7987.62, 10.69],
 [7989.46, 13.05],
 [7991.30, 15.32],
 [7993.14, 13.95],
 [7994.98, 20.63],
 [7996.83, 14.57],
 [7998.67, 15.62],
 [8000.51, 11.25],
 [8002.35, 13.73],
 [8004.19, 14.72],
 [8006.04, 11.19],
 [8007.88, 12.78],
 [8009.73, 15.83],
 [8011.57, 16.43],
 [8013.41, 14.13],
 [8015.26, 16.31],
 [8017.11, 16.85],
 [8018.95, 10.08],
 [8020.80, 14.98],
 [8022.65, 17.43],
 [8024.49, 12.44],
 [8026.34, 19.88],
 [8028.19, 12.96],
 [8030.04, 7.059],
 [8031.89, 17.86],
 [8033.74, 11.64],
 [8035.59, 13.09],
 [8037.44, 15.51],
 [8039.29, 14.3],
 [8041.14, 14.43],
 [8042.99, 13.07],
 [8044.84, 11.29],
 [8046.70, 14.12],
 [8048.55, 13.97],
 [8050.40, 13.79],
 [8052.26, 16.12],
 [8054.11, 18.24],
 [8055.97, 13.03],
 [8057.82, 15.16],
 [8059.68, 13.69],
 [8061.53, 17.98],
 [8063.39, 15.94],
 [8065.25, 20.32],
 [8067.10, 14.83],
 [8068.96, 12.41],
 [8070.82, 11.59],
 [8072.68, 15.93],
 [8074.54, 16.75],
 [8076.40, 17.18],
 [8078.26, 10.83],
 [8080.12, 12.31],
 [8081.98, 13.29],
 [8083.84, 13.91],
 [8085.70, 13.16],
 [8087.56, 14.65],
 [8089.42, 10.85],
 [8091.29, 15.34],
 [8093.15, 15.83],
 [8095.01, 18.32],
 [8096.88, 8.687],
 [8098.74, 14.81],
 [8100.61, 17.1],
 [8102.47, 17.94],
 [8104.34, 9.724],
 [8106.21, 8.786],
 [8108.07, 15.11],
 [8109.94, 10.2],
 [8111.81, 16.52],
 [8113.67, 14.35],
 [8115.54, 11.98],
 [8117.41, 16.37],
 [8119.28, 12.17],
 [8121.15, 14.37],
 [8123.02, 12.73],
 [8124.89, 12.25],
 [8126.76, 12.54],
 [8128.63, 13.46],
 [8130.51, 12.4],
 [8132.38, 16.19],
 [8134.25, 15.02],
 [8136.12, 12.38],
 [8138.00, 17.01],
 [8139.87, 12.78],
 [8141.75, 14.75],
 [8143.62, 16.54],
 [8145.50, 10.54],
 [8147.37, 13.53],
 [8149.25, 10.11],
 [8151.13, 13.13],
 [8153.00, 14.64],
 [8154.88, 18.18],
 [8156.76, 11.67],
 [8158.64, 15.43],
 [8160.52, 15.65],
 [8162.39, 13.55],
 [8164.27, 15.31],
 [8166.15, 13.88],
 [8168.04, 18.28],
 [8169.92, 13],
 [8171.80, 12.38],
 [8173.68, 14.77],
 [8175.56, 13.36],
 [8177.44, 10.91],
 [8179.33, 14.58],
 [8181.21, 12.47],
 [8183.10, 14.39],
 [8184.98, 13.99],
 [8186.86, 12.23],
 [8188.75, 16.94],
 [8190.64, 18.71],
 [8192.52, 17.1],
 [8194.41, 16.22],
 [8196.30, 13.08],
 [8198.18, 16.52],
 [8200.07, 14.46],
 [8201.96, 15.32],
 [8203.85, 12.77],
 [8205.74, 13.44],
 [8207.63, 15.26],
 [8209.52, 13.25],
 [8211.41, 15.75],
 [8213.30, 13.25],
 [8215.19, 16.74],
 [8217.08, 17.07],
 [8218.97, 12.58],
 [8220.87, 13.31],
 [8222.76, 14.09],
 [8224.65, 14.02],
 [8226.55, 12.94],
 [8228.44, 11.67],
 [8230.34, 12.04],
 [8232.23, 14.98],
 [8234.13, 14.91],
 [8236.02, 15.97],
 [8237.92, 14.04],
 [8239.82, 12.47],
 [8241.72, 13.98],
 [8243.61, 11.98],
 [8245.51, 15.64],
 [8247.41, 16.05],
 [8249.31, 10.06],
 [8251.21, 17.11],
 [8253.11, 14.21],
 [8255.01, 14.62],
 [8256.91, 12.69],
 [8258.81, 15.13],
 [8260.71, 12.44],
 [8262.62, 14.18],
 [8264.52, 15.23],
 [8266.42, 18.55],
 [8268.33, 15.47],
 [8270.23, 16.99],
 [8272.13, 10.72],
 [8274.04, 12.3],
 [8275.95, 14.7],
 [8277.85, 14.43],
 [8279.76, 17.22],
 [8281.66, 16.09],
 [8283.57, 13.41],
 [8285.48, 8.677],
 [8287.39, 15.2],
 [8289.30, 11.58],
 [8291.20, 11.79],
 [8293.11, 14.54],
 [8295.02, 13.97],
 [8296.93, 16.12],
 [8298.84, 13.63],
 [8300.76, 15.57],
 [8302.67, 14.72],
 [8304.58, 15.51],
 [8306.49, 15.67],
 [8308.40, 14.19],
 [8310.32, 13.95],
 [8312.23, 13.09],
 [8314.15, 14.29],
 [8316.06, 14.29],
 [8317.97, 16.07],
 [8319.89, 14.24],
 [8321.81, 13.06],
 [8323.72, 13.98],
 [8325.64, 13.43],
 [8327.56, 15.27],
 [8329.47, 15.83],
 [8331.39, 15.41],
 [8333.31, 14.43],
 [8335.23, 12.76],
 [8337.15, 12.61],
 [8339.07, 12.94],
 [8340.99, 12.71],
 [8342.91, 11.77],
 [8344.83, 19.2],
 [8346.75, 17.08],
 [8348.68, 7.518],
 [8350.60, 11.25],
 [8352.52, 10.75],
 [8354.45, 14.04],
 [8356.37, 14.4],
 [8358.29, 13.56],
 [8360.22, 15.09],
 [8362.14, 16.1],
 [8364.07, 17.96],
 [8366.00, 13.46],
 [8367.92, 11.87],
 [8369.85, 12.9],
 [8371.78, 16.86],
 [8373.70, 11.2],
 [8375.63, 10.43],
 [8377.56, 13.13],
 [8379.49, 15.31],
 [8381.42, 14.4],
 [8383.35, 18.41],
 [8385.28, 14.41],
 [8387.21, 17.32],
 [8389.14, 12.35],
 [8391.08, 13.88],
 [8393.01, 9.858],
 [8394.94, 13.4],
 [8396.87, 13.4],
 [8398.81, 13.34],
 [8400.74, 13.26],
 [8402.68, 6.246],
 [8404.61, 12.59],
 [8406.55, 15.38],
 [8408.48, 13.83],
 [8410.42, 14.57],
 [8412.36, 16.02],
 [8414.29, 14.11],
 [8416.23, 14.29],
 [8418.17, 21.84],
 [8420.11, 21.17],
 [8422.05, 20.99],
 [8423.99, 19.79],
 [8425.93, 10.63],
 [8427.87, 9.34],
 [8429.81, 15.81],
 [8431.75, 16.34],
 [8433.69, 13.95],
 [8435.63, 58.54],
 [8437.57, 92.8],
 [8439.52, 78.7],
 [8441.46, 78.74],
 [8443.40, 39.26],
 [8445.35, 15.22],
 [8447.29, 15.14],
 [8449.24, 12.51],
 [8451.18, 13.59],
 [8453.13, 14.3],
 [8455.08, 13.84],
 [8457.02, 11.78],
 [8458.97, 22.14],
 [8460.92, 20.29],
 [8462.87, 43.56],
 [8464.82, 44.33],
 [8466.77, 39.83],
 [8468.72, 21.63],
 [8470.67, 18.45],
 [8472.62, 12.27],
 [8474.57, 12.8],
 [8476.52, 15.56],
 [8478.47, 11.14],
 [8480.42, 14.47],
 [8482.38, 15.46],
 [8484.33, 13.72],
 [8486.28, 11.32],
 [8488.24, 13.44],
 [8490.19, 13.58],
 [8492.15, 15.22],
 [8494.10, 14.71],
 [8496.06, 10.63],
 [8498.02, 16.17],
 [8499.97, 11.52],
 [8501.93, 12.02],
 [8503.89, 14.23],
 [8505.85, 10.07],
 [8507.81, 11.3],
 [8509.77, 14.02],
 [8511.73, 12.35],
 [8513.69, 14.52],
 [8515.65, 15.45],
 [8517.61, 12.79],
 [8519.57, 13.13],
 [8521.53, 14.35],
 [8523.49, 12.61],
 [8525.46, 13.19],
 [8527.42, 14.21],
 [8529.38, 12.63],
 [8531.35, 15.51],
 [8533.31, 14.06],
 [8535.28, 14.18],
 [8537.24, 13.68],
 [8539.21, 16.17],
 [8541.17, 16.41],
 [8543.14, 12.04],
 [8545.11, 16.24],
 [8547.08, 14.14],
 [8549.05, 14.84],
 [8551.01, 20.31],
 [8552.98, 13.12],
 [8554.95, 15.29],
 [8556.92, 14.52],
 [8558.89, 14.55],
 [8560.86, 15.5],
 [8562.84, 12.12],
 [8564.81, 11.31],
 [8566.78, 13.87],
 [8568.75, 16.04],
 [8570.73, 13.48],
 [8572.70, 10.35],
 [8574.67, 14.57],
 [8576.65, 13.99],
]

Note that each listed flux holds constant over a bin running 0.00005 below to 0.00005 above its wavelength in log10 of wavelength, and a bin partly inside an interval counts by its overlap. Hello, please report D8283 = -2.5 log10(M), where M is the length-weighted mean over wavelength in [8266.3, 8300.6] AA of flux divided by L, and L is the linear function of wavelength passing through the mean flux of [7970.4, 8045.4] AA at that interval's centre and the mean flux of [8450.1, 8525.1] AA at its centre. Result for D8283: 0.09 mag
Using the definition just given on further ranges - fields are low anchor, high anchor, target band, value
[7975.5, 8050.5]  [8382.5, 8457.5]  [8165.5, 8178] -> 0.22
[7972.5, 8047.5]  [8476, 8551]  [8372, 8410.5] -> 0.04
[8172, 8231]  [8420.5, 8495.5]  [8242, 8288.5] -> 0.17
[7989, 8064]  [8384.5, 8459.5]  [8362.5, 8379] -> 0.46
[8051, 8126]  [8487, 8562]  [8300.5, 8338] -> -0.02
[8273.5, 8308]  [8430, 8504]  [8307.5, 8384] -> 0.22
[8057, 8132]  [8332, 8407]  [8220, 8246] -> 0.01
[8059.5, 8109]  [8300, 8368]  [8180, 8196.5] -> -0.06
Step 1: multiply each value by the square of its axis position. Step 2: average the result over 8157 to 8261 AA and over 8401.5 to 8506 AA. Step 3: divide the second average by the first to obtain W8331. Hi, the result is 1.58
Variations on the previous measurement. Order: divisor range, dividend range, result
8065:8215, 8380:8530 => 1.45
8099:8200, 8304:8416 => 1.03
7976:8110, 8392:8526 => 1.51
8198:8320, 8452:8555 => 1.18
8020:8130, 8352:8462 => 1.50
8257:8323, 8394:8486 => 1.63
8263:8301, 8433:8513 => 1.68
